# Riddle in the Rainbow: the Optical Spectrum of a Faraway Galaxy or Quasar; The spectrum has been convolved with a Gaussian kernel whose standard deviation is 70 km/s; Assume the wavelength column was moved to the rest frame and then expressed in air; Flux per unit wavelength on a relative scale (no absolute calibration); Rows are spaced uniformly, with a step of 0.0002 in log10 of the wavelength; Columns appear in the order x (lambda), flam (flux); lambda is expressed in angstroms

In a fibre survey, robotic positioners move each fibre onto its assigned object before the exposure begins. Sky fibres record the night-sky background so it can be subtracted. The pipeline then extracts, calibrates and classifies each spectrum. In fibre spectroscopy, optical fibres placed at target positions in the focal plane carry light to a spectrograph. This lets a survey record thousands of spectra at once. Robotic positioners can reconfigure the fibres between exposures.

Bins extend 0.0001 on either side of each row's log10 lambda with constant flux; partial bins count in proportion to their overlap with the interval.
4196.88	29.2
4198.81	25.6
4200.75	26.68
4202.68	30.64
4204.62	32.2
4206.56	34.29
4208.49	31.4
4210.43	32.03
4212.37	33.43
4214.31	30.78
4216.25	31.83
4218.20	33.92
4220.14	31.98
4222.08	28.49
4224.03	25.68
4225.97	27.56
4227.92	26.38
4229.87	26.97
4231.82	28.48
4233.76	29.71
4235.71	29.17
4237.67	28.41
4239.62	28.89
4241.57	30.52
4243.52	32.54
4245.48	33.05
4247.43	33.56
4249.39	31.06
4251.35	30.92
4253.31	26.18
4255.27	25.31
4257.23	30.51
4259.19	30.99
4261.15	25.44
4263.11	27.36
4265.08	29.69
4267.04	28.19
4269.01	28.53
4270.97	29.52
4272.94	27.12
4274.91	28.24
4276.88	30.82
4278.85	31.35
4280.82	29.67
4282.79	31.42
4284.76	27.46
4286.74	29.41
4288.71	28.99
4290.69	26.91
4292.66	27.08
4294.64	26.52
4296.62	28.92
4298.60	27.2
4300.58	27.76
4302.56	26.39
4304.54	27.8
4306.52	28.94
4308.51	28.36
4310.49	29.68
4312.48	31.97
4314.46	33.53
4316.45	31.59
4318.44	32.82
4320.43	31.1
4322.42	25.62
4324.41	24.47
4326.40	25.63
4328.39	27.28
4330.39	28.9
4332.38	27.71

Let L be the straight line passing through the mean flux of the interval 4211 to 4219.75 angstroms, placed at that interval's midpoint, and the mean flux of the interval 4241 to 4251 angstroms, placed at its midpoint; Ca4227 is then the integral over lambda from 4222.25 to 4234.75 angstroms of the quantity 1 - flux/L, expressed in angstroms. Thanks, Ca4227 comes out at 1.8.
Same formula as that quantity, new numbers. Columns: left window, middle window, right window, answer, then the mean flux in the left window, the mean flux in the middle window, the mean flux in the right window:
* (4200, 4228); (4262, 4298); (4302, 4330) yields 1.05 angstroms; 30.6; 28.7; 29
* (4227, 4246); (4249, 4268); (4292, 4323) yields 0.51 angstroms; 29.3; 28.5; 29.1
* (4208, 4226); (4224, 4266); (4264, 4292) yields 1.30 angstroms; 30.9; 29.1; 29.1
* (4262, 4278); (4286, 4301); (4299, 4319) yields 0.76 angstroms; 28.7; 27.8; 29.7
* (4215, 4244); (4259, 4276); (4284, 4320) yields 0.54 angstroms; 29.3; 28.2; 29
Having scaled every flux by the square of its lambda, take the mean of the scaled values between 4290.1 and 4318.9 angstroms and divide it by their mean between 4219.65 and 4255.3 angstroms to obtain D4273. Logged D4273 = 1.02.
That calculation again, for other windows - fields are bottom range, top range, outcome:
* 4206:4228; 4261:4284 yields 0.97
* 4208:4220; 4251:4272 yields 0.90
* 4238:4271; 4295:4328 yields 1.00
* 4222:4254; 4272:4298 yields 1.00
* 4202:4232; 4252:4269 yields 0.94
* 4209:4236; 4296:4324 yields 1.03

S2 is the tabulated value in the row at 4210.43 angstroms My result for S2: 32.03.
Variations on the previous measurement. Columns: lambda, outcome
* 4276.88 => 30.82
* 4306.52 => 28.94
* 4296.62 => 28.92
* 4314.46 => 33.53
